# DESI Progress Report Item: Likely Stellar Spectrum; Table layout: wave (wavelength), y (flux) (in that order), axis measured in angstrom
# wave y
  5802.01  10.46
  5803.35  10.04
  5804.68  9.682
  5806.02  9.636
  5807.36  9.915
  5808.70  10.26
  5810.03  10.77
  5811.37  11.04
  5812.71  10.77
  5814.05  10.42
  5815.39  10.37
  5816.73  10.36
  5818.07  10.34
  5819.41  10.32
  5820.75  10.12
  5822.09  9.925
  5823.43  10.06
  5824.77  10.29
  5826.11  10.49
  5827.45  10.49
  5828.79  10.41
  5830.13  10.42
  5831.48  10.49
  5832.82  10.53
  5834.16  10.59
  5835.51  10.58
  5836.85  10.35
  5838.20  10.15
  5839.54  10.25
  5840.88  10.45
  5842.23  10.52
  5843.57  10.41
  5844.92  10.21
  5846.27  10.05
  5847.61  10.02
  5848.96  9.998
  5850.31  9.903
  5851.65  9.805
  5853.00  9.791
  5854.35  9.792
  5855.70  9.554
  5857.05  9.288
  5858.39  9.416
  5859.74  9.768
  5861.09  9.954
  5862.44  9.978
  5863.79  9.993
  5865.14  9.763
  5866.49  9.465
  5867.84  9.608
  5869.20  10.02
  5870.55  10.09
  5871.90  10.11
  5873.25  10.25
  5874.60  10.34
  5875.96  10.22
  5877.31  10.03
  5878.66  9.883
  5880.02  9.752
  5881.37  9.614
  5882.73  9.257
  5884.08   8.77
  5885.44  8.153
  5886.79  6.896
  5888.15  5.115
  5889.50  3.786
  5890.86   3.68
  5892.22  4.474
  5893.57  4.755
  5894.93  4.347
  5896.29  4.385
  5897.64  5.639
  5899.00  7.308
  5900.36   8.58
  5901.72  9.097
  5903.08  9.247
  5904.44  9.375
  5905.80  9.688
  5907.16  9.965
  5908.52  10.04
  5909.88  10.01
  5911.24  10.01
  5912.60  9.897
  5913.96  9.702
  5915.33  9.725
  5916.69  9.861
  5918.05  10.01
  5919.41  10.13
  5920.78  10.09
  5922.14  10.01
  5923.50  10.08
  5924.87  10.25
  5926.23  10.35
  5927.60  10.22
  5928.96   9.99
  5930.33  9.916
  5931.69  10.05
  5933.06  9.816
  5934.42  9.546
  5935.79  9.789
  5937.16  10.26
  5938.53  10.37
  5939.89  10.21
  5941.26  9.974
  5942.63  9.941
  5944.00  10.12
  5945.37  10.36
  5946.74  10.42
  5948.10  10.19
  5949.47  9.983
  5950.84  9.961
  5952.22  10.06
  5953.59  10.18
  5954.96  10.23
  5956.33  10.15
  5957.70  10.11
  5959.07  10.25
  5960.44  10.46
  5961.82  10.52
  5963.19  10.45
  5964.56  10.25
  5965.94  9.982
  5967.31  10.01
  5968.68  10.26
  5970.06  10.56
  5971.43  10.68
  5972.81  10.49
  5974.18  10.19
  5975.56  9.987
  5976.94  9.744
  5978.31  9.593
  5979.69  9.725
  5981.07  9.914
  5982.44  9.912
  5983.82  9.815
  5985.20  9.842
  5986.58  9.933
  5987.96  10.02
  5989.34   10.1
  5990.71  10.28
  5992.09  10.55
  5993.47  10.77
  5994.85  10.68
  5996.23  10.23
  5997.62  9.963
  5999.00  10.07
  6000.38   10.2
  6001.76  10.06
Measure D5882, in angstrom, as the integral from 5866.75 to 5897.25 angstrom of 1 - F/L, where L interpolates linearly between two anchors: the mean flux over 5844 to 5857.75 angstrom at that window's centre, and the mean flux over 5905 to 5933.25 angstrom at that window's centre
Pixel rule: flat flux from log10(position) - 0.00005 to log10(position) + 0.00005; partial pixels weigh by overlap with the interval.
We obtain 6.2 angstrom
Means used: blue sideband 9.85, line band 7.89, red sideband 9.99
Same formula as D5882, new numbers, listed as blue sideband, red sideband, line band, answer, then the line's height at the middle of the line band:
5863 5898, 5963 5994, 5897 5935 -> -3.4 angstrom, 8.8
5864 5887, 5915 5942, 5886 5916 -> 7.0 angstrom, 9.81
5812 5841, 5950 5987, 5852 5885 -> 1.7 angstrom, 10.3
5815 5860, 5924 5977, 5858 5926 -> 9.0 angstrom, 10.2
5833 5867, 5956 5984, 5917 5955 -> 0.1 angstrom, 10.1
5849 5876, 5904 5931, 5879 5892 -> 3.5 angstrom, 9.9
